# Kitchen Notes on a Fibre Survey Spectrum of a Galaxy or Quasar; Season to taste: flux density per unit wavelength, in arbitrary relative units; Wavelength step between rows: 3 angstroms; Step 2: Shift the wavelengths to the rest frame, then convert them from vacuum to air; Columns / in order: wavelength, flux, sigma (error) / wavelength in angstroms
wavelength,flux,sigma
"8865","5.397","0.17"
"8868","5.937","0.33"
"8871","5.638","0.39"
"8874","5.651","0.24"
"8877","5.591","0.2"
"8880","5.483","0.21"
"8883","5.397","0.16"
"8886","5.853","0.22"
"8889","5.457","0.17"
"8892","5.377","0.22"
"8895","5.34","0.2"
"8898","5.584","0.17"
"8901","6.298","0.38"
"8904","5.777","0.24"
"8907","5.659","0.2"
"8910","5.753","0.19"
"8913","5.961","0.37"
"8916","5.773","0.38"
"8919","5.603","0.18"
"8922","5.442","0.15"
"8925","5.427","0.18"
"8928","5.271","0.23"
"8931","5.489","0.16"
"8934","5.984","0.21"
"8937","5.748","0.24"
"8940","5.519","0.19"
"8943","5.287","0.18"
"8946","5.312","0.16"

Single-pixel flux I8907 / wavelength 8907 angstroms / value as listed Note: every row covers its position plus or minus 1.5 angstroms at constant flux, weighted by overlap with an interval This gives 5.659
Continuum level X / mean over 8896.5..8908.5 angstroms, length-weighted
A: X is 5.83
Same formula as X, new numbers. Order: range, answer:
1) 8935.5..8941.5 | 5.63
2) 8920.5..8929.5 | 5.38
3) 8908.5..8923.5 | 5.71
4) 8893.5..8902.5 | 5.74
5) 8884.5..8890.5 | 5.65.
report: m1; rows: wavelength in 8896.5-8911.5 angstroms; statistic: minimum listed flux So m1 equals 5.584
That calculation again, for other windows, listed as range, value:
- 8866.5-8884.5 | 5.397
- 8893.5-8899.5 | 5.34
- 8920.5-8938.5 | 5.271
